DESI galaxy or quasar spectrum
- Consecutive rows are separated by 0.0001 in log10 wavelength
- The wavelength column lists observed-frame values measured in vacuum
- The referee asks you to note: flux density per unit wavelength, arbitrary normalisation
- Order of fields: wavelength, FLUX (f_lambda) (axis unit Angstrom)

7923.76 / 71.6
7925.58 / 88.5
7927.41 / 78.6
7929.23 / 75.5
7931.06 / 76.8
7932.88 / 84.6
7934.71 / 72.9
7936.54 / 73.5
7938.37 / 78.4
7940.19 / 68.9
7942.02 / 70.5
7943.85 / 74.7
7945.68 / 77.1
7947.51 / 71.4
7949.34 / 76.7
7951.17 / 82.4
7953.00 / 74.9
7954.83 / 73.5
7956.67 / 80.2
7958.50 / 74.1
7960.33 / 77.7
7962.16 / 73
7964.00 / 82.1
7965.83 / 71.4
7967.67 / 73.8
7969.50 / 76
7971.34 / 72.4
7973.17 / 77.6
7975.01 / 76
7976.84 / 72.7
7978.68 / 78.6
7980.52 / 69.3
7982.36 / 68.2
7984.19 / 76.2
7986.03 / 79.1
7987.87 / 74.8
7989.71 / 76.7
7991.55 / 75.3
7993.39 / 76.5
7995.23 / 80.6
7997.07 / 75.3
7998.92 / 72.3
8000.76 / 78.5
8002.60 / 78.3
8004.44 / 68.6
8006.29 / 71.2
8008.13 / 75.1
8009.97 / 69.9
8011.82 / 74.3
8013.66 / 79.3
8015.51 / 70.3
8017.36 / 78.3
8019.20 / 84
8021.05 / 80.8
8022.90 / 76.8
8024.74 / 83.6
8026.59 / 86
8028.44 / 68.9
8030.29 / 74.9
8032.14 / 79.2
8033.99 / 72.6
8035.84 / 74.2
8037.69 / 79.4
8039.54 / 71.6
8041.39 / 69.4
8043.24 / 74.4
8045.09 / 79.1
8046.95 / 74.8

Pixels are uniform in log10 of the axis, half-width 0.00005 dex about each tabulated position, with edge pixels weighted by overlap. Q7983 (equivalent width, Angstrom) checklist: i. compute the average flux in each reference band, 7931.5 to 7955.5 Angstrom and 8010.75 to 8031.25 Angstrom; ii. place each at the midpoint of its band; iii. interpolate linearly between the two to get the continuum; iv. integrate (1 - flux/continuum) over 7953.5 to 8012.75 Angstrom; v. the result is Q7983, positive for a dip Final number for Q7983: 1.3 Angstrom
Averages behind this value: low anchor 75.4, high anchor 77.8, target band 75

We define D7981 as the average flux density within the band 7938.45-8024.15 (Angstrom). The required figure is 75.4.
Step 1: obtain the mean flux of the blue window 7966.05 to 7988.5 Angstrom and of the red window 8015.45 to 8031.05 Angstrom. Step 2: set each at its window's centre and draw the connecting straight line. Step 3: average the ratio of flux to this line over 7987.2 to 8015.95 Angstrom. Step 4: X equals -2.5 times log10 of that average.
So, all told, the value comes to 0.03 mag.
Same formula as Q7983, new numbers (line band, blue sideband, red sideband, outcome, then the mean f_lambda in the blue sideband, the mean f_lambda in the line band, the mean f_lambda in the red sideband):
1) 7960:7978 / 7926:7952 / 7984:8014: 0.1 Angstrom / 76.1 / 75.2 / 75.3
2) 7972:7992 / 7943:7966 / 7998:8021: 0.2 Angstrom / 76.2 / 74.9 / 75.2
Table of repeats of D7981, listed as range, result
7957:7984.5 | 74.7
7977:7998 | 75.4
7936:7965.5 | 75.5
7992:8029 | 76.5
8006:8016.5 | 73.5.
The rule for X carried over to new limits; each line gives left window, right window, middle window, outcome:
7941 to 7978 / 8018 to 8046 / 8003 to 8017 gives 0.050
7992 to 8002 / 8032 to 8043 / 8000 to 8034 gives -0.016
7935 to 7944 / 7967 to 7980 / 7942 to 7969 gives -0.025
